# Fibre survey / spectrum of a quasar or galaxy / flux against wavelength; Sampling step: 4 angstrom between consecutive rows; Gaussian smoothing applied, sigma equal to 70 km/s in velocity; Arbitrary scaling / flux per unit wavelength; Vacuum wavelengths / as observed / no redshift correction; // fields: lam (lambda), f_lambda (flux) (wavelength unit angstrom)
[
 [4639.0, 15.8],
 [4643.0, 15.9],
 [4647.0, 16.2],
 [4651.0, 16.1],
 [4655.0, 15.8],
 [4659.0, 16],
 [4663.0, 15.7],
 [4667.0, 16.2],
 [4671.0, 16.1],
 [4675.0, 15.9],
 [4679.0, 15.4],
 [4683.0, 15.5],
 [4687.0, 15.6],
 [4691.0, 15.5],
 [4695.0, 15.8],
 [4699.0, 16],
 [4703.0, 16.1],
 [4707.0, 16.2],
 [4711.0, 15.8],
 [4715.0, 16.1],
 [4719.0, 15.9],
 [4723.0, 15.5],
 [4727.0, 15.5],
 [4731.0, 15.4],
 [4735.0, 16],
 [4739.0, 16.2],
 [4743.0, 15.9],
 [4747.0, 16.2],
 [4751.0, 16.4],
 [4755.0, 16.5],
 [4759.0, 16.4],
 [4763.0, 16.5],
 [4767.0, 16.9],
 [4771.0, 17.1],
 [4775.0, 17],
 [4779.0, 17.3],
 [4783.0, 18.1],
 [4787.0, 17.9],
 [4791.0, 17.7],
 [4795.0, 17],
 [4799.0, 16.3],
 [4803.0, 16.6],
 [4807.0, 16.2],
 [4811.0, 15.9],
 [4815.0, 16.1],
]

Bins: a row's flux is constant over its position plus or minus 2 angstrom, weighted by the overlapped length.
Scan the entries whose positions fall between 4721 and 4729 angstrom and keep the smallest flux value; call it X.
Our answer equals 15.5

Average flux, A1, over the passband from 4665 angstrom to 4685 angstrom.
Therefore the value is 15.8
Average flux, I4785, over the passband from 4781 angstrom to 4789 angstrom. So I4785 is 18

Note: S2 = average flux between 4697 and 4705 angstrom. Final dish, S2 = 16.1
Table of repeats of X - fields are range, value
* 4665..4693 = 15.4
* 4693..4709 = 15.8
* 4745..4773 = 16.2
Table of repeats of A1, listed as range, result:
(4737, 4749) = 16.1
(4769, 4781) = 17.1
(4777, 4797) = 17.6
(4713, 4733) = 15.7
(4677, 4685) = 15.4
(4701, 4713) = 16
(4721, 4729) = 15.5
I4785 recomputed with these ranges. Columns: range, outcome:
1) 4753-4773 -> 16.7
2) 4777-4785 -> 17.7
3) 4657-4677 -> 16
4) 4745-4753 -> 16.3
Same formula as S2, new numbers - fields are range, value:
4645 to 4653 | 16.1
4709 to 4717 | 16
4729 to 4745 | 15.9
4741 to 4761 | 16.3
